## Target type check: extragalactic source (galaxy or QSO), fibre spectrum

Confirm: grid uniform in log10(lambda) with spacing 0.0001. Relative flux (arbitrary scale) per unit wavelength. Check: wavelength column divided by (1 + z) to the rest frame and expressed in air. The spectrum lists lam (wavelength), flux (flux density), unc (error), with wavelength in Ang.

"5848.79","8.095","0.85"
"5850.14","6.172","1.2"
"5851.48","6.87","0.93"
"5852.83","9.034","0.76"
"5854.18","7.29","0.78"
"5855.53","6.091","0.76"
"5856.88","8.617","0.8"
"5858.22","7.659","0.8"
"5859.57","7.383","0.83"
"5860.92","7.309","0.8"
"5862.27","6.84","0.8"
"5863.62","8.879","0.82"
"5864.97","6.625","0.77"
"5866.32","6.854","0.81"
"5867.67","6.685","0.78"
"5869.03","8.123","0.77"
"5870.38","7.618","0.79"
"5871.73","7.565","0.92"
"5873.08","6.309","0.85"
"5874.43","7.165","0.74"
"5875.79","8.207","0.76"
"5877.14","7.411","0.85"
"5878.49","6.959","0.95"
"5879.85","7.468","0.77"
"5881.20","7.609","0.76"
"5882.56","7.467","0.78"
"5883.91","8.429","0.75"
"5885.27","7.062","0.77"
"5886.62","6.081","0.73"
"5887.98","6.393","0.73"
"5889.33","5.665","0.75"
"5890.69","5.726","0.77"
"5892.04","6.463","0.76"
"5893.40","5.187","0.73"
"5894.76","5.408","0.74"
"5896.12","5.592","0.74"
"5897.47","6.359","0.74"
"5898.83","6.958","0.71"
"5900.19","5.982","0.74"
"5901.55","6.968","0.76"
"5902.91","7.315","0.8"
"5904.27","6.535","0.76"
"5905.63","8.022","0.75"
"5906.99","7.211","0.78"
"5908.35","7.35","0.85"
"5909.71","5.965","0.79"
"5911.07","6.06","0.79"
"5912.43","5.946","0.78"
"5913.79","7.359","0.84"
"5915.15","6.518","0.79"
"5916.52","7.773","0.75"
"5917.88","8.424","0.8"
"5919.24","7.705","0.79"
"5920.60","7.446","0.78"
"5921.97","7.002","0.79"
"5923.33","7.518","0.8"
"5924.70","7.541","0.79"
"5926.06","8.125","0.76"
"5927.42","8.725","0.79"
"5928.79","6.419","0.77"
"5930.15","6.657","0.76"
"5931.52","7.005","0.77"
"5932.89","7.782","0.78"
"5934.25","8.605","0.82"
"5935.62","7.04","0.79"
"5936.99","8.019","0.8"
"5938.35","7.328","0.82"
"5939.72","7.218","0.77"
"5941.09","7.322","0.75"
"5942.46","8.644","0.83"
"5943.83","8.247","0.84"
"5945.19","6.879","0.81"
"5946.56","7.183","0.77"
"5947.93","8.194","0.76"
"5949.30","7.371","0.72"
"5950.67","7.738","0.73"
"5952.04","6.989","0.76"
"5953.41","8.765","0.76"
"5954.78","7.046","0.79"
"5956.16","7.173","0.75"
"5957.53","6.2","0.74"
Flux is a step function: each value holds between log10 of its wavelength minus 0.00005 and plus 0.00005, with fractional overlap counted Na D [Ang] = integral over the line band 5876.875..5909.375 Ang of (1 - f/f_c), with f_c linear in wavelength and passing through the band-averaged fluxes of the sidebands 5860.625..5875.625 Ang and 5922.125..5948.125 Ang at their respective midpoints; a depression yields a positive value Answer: 3.0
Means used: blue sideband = 7.3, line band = 6.72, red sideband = 7.58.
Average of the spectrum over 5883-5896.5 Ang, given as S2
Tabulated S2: 6.24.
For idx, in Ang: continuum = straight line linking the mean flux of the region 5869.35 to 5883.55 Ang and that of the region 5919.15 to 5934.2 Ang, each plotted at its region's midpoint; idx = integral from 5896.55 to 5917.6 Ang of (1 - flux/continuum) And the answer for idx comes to 1.8 Ang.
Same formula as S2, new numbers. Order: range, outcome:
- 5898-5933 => 7.15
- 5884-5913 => 6.44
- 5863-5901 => 6.86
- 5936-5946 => 7.64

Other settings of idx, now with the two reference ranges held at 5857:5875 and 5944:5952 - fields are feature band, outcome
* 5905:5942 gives 0.53 Ang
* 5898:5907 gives 0.54 Ang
